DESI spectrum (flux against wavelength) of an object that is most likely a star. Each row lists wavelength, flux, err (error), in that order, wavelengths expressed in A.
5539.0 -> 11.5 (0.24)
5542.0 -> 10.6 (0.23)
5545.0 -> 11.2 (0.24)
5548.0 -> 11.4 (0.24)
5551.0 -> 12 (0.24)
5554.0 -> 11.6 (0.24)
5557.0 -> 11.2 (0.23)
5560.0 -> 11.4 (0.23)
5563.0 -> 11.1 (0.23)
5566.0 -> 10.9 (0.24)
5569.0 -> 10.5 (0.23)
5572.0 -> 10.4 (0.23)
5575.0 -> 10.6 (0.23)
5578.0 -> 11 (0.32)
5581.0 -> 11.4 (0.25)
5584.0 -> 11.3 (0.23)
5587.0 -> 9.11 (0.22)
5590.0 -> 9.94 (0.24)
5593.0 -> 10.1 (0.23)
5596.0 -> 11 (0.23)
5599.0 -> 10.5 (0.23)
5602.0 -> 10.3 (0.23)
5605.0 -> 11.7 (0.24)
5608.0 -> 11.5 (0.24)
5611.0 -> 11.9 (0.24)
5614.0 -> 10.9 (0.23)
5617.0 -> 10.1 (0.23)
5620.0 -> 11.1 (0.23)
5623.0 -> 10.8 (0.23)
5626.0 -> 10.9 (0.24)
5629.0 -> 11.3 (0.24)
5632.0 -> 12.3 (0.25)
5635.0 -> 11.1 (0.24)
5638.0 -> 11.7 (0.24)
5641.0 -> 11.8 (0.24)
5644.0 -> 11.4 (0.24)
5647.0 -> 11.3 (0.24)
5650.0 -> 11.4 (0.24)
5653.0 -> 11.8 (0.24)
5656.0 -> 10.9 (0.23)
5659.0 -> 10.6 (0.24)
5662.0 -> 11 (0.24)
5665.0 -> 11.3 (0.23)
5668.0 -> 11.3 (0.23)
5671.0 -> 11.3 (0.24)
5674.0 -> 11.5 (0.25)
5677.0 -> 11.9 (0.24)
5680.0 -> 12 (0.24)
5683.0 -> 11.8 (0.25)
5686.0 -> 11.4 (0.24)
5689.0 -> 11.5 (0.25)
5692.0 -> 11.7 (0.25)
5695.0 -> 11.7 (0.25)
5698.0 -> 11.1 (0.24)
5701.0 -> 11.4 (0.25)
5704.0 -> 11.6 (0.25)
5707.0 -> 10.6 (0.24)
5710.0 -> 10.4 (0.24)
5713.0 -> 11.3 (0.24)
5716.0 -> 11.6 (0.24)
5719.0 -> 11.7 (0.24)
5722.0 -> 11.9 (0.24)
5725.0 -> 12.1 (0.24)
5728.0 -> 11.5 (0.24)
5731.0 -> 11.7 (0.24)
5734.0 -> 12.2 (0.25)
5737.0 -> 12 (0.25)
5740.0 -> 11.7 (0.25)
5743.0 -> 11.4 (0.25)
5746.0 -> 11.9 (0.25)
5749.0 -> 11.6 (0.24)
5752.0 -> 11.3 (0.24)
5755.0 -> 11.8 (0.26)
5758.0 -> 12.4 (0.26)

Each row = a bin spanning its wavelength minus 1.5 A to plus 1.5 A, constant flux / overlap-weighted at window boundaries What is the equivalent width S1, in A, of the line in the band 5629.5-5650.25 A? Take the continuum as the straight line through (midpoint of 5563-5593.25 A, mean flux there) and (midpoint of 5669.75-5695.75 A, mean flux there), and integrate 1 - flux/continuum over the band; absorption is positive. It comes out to -0.7 A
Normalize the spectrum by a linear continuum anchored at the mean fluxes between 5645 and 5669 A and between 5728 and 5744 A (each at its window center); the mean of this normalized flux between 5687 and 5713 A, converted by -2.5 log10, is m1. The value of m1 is 0.02 mag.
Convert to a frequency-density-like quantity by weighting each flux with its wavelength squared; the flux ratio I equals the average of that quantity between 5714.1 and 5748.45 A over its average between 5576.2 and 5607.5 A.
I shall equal 1.16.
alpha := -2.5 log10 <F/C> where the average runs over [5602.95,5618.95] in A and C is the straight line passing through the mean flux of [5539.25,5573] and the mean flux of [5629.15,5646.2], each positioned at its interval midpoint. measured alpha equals 0.03 mag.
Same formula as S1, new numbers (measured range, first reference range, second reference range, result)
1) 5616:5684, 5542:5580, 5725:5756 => 0.4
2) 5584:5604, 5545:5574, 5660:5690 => 1.7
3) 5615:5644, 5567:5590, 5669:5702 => -0.5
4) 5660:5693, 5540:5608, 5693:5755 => -0.5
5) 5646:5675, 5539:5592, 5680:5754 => 0.2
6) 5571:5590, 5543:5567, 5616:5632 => 1.1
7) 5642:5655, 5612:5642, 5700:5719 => -0.3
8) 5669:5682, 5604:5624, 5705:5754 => -0.3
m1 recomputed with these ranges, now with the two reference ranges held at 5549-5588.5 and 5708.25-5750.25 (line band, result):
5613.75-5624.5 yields 0.05 mag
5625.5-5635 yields -0.03 mag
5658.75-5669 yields 0.03 mag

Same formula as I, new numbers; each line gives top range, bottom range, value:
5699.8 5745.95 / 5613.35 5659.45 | 1.06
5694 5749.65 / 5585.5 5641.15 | 1.10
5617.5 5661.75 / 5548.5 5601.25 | 1.07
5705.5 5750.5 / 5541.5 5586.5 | 1.11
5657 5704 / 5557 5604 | 1.11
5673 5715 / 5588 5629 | 1.09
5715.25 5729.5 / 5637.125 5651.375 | 1.05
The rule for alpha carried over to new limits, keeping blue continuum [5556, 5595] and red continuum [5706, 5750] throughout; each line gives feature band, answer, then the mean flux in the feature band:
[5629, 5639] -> -0.06 mag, 11.6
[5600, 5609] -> -0.03 mag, 11.1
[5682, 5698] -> -0.02 mag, 11.6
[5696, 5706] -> 0.01 mag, 11.3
